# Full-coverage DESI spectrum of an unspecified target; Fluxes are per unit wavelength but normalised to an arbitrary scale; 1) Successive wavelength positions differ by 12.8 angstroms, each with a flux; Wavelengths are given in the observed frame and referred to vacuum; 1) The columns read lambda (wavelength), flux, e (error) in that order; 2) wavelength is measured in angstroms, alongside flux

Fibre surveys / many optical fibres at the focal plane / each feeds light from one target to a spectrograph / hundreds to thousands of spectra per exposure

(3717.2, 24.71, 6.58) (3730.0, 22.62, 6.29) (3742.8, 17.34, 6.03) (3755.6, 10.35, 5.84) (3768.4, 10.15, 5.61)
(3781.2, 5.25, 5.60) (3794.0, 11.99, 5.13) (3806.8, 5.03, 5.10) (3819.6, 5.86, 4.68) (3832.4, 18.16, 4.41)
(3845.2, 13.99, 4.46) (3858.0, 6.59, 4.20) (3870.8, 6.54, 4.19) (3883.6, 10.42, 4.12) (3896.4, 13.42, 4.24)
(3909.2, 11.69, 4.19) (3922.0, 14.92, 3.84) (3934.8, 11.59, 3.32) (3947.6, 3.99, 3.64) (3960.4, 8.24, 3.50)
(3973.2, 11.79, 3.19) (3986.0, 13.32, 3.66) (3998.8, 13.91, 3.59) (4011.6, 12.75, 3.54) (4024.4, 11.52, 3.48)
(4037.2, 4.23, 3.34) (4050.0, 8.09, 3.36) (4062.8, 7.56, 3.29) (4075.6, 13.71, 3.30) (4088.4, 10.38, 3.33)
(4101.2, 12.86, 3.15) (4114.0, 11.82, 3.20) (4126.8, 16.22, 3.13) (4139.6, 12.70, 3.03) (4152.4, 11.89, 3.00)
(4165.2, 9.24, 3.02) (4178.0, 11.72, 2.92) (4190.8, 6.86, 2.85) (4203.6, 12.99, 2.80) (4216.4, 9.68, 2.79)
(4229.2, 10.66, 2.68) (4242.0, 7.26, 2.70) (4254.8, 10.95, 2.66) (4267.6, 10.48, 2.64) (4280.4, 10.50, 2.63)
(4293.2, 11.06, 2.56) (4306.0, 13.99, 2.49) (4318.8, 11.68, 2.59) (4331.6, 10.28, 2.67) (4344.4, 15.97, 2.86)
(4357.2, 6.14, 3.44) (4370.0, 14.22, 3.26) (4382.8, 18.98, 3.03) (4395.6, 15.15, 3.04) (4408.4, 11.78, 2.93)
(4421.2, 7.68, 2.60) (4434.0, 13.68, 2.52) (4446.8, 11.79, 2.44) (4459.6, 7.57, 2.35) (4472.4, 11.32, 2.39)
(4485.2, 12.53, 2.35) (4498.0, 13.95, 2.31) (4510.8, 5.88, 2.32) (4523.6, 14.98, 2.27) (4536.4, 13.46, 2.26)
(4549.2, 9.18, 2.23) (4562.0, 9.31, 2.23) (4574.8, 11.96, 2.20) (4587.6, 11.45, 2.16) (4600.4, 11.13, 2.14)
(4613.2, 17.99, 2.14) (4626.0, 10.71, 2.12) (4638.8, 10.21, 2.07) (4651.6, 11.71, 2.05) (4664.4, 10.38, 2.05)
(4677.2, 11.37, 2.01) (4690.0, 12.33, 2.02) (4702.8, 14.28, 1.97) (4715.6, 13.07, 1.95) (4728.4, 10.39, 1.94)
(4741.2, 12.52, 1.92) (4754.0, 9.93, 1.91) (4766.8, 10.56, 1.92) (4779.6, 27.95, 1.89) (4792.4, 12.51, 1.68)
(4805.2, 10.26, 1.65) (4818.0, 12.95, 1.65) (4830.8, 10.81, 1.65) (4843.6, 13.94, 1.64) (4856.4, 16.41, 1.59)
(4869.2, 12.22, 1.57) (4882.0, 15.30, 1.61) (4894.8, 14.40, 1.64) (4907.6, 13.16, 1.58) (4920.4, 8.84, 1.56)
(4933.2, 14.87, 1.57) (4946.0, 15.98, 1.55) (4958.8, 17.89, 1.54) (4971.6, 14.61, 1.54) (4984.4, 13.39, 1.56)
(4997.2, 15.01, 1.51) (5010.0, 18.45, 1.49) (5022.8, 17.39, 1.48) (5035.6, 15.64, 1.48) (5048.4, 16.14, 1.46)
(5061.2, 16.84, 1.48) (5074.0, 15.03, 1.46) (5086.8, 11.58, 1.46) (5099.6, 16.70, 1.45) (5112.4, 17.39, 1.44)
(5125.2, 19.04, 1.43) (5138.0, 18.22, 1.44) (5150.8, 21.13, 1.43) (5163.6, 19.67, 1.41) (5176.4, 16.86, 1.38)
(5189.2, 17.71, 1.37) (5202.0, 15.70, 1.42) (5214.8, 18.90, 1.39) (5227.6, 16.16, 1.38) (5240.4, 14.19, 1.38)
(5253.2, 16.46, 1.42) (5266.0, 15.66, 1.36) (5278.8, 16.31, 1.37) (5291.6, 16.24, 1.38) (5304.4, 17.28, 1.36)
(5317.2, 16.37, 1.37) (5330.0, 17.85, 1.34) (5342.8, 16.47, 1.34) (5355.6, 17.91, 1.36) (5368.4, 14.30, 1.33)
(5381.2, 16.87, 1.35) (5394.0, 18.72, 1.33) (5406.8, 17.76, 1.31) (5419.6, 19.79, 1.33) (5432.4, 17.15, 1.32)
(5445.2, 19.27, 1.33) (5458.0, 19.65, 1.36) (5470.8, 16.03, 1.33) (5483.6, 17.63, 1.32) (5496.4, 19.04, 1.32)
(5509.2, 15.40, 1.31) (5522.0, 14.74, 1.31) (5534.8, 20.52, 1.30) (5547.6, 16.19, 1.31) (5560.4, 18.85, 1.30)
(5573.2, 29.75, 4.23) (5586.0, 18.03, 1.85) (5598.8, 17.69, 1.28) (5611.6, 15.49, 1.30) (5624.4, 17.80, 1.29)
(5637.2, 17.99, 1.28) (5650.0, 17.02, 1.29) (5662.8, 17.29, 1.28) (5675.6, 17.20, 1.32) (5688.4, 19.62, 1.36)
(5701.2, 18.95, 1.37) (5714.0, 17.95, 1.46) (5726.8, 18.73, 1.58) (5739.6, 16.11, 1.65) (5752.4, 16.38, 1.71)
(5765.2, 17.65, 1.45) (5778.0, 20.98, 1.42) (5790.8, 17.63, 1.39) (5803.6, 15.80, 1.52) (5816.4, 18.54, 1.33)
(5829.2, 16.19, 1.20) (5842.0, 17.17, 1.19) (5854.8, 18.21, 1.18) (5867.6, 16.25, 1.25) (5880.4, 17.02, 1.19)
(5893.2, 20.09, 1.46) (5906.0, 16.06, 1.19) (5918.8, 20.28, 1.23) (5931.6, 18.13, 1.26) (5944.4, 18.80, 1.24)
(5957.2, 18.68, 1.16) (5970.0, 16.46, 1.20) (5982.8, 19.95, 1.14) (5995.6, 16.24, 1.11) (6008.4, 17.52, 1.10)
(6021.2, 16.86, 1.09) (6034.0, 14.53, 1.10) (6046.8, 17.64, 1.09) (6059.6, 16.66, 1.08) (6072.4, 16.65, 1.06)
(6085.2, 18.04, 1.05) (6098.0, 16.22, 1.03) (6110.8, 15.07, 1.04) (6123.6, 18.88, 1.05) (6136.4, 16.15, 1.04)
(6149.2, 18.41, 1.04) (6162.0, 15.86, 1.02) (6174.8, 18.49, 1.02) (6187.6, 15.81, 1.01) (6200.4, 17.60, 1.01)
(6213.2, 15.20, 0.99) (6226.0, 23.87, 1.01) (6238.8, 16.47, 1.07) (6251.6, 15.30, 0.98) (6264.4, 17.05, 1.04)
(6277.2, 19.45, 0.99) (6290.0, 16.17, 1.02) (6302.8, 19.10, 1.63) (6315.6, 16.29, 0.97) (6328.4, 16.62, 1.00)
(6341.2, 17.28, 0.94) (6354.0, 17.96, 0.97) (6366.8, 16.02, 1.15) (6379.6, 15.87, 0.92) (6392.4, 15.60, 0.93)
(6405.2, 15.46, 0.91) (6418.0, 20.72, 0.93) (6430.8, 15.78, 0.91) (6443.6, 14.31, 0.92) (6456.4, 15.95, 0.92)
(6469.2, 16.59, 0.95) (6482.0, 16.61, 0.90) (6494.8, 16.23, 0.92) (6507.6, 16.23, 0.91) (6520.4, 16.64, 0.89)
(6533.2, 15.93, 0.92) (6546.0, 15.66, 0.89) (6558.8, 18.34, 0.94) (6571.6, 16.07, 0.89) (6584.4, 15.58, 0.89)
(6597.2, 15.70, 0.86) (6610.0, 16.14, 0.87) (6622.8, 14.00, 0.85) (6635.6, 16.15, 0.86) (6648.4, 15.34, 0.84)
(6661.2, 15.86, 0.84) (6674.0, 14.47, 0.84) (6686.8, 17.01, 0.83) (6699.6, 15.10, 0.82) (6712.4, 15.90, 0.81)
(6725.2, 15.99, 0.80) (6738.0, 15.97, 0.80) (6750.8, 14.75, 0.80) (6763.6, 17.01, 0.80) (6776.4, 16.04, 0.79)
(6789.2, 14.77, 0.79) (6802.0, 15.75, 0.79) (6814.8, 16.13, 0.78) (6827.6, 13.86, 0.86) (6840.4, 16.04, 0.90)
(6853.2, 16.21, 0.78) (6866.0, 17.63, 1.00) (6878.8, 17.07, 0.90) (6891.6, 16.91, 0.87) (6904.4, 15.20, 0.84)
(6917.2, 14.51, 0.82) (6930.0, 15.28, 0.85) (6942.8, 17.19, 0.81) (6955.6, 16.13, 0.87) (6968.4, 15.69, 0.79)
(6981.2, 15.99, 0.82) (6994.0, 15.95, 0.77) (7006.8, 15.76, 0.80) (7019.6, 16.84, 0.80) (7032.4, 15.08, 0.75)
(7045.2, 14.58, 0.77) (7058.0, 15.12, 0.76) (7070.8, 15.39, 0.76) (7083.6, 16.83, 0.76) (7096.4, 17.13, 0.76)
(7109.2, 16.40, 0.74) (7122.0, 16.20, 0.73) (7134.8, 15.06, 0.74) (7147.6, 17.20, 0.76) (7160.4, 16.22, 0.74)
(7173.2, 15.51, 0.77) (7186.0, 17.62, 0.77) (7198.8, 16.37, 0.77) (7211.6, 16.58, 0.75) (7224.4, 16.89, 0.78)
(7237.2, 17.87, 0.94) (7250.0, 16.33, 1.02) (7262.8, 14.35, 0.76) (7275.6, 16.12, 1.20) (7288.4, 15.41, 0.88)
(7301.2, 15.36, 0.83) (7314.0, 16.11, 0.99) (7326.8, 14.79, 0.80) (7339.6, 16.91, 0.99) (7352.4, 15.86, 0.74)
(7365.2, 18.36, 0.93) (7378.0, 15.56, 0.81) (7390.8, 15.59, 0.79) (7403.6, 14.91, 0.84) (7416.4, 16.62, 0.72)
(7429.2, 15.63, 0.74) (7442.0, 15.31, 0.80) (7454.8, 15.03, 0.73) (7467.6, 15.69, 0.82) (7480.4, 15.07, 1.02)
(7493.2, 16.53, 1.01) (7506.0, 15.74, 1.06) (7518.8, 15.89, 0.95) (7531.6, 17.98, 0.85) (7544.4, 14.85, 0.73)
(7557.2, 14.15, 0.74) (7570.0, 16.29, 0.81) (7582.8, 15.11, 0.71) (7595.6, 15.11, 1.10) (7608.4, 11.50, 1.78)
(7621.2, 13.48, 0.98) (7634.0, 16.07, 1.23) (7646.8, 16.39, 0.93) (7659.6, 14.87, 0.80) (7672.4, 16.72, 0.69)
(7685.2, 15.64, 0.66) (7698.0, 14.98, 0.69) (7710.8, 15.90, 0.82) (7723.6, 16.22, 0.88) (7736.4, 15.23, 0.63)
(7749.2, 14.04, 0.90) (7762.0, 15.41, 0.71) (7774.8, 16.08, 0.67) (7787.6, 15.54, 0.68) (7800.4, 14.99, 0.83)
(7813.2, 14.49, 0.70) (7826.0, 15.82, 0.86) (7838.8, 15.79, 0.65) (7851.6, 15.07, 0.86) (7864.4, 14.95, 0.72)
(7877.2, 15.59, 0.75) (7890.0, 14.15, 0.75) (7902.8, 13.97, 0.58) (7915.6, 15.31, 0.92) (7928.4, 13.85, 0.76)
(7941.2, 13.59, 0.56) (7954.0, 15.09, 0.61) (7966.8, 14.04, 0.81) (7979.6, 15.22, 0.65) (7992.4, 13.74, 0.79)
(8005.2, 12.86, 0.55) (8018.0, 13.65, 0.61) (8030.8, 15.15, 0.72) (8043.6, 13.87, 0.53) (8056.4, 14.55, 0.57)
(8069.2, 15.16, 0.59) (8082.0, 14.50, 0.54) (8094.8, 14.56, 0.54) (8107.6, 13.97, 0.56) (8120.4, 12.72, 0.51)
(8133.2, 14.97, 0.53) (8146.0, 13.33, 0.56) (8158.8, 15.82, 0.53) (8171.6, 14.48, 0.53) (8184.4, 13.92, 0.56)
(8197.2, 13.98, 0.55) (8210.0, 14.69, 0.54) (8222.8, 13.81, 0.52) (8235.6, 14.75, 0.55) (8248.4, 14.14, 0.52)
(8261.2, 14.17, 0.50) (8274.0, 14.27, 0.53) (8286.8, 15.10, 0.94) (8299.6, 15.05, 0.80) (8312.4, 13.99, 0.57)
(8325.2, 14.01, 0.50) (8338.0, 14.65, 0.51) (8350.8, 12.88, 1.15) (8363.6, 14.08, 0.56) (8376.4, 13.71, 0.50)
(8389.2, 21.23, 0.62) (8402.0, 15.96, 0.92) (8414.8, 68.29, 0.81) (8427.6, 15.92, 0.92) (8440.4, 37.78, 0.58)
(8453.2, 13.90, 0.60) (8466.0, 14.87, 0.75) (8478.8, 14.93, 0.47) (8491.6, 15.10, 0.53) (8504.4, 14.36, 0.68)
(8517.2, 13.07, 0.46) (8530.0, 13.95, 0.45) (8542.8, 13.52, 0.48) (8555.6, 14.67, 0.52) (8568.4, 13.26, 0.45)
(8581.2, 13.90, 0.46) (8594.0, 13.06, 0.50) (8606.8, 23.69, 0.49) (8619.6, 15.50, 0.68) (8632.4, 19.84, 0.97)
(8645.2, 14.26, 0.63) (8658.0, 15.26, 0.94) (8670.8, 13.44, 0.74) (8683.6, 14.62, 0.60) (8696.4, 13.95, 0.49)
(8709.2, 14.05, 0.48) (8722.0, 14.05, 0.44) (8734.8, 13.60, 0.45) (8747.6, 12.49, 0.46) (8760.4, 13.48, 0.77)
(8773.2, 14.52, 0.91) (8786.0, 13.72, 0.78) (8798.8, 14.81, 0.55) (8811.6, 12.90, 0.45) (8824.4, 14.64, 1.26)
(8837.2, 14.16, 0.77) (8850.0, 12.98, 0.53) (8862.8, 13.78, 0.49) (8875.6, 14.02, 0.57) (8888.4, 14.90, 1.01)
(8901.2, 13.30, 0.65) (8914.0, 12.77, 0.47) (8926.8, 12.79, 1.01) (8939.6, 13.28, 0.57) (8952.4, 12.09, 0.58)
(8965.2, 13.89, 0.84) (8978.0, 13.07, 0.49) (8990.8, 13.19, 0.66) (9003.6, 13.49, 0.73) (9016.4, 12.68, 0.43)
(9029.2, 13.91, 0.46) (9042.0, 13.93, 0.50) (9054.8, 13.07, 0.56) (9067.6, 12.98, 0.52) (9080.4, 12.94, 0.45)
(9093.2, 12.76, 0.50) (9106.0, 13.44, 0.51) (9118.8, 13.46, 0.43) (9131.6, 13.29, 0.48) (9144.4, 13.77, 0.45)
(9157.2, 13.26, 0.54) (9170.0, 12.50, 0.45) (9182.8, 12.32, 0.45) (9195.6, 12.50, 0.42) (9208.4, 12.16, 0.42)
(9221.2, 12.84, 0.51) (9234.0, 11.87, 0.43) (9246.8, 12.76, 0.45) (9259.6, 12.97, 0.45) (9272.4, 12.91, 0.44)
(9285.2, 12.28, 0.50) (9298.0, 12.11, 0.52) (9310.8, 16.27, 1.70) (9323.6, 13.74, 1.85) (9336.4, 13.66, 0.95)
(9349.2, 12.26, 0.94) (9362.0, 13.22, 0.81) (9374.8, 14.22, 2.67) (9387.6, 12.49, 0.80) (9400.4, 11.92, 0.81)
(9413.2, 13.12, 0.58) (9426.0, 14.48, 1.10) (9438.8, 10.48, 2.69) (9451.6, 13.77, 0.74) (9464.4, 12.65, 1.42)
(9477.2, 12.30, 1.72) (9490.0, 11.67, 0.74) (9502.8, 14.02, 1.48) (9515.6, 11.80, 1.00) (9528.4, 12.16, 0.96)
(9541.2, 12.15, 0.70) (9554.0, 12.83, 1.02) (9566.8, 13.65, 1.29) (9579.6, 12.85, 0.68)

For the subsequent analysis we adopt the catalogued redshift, 0.281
